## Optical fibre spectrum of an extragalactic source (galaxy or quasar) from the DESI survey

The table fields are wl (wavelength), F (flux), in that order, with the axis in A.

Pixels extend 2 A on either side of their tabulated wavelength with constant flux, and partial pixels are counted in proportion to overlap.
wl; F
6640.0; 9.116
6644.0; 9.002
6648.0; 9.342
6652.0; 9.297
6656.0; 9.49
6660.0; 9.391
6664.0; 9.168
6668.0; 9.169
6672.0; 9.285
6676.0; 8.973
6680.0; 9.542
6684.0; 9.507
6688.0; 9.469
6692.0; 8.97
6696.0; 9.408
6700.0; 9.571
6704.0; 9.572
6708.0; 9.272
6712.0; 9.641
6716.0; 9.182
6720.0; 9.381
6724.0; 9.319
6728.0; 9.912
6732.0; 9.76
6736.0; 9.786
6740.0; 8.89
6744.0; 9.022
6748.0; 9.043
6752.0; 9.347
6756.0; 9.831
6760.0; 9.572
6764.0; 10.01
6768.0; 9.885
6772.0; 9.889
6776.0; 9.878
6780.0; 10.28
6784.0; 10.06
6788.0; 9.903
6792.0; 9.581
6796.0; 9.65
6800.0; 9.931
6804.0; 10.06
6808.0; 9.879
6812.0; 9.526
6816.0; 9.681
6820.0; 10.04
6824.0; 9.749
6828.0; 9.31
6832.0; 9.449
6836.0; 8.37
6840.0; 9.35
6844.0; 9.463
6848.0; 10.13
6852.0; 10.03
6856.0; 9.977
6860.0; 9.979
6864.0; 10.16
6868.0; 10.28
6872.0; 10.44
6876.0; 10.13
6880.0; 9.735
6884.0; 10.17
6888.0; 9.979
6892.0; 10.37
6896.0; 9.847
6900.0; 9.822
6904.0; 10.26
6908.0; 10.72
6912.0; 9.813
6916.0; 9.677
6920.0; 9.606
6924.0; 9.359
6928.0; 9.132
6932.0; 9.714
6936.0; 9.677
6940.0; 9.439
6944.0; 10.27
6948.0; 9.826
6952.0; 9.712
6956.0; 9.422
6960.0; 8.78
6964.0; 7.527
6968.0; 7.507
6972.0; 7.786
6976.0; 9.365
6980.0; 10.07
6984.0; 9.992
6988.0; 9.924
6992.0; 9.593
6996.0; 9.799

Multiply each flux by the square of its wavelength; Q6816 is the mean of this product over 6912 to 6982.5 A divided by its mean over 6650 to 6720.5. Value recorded 1.07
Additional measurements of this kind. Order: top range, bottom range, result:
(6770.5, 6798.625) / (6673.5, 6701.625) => 1.09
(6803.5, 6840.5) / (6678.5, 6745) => 1.04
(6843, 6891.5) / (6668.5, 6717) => 1.13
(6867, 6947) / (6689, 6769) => 1.10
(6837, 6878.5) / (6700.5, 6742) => 1.09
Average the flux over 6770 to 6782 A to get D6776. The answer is 10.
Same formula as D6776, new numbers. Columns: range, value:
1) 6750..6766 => 9.69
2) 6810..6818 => 9.6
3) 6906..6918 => 10.1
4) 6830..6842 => 9.06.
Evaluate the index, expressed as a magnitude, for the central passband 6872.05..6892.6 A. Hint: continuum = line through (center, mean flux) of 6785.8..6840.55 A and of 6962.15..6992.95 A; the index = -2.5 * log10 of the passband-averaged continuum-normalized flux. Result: -0.084 mag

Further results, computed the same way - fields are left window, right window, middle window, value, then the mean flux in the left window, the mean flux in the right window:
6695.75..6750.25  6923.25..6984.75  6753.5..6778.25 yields -0.05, 9.41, 9.21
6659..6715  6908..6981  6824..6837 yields 0.01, 9.35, 9.29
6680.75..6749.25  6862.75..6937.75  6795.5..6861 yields 0.01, 9.4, 9.94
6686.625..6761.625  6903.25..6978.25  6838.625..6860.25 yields -0.05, 9.42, 9.33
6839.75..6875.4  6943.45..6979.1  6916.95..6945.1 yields -0.04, 10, 8.89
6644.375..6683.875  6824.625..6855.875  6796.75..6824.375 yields -0.04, 9.29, 9.49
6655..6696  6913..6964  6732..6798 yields -0.04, 9.3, 9.48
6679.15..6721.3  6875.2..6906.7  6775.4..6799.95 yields -0.02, 9.41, 10.1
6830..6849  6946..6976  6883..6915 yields -0.12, 9.31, 8.7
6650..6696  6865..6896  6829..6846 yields 0.09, 9.3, 10.1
